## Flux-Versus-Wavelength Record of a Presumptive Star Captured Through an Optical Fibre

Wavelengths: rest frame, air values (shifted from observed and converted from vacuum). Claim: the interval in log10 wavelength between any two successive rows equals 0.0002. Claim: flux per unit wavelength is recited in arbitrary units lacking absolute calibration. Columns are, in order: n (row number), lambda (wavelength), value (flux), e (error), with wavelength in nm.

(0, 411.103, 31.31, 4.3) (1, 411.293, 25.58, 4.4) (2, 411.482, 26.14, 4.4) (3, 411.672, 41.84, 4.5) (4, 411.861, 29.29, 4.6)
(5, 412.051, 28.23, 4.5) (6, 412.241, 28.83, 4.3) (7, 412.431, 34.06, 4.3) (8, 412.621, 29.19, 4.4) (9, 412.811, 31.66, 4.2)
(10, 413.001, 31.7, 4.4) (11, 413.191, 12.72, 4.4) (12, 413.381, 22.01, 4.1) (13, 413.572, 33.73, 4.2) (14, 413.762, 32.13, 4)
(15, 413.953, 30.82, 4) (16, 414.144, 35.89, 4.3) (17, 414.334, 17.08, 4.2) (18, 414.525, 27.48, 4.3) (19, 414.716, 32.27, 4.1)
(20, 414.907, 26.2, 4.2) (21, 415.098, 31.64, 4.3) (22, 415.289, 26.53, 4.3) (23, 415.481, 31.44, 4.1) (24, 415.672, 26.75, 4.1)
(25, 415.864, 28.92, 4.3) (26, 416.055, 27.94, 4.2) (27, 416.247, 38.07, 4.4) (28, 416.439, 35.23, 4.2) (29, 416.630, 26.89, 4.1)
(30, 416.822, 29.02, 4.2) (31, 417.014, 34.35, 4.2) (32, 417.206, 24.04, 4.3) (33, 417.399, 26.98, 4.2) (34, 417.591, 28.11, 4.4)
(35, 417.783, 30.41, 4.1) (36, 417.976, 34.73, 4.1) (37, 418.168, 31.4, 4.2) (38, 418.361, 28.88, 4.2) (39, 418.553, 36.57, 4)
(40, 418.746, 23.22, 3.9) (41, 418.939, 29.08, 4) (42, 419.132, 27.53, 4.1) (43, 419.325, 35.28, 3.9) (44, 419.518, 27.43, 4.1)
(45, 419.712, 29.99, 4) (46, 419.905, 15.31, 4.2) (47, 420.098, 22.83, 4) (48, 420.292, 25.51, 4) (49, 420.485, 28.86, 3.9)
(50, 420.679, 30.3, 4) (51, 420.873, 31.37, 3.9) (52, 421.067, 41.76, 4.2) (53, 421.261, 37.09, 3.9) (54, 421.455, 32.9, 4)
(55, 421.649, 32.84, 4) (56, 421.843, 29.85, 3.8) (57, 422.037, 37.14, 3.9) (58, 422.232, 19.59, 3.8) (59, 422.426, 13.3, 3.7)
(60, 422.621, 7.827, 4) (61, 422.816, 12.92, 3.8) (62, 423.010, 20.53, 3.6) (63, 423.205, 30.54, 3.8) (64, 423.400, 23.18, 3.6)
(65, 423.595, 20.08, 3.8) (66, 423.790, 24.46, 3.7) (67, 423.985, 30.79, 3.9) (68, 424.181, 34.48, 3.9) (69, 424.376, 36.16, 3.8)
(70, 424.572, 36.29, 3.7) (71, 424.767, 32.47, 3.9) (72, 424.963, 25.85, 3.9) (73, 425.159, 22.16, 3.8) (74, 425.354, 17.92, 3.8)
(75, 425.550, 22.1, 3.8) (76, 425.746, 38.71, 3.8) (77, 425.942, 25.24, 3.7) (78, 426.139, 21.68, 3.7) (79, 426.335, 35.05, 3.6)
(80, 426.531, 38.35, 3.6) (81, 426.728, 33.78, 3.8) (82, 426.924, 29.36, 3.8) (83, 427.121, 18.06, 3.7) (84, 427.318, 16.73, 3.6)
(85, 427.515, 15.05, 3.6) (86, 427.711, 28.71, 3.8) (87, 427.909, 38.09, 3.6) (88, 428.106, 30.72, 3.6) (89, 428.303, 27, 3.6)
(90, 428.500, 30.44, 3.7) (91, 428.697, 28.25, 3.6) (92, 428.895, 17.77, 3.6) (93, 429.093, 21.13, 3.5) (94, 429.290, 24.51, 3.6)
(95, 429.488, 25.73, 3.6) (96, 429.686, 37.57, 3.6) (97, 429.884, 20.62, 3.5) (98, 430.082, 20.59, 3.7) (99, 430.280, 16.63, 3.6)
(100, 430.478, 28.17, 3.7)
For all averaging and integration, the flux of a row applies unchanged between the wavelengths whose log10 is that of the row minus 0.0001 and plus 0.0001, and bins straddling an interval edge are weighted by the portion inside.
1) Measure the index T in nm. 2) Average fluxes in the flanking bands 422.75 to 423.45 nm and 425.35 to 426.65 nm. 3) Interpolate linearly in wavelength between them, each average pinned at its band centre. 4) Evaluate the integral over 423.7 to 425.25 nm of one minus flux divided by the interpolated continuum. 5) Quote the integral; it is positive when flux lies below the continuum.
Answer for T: -0.30 nm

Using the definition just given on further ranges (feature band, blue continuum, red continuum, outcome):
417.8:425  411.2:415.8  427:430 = -0.285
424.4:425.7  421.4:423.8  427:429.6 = -0.177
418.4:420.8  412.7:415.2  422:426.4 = -0.101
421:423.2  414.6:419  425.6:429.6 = 0.207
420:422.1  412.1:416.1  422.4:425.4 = -0.487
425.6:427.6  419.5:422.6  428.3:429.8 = -0.014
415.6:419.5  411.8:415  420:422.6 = -0.204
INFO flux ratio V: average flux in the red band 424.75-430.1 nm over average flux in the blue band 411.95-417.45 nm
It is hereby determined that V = 0.91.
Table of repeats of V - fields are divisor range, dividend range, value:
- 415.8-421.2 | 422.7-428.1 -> 0.91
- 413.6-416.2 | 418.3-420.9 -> 0.96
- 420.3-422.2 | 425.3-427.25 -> 0.86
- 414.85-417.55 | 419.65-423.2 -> 0.88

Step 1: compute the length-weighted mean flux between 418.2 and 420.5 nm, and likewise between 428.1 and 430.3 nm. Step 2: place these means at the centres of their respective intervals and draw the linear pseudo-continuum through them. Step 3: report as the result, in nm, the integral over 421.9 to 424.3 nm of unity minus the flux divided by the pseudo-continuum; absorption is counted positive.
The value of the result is 0.32 nm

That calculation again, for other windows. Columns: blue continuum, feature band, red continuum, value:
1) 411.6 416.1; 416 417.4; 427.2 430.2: -0.111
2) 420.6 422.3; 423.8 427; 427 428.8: -0.150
